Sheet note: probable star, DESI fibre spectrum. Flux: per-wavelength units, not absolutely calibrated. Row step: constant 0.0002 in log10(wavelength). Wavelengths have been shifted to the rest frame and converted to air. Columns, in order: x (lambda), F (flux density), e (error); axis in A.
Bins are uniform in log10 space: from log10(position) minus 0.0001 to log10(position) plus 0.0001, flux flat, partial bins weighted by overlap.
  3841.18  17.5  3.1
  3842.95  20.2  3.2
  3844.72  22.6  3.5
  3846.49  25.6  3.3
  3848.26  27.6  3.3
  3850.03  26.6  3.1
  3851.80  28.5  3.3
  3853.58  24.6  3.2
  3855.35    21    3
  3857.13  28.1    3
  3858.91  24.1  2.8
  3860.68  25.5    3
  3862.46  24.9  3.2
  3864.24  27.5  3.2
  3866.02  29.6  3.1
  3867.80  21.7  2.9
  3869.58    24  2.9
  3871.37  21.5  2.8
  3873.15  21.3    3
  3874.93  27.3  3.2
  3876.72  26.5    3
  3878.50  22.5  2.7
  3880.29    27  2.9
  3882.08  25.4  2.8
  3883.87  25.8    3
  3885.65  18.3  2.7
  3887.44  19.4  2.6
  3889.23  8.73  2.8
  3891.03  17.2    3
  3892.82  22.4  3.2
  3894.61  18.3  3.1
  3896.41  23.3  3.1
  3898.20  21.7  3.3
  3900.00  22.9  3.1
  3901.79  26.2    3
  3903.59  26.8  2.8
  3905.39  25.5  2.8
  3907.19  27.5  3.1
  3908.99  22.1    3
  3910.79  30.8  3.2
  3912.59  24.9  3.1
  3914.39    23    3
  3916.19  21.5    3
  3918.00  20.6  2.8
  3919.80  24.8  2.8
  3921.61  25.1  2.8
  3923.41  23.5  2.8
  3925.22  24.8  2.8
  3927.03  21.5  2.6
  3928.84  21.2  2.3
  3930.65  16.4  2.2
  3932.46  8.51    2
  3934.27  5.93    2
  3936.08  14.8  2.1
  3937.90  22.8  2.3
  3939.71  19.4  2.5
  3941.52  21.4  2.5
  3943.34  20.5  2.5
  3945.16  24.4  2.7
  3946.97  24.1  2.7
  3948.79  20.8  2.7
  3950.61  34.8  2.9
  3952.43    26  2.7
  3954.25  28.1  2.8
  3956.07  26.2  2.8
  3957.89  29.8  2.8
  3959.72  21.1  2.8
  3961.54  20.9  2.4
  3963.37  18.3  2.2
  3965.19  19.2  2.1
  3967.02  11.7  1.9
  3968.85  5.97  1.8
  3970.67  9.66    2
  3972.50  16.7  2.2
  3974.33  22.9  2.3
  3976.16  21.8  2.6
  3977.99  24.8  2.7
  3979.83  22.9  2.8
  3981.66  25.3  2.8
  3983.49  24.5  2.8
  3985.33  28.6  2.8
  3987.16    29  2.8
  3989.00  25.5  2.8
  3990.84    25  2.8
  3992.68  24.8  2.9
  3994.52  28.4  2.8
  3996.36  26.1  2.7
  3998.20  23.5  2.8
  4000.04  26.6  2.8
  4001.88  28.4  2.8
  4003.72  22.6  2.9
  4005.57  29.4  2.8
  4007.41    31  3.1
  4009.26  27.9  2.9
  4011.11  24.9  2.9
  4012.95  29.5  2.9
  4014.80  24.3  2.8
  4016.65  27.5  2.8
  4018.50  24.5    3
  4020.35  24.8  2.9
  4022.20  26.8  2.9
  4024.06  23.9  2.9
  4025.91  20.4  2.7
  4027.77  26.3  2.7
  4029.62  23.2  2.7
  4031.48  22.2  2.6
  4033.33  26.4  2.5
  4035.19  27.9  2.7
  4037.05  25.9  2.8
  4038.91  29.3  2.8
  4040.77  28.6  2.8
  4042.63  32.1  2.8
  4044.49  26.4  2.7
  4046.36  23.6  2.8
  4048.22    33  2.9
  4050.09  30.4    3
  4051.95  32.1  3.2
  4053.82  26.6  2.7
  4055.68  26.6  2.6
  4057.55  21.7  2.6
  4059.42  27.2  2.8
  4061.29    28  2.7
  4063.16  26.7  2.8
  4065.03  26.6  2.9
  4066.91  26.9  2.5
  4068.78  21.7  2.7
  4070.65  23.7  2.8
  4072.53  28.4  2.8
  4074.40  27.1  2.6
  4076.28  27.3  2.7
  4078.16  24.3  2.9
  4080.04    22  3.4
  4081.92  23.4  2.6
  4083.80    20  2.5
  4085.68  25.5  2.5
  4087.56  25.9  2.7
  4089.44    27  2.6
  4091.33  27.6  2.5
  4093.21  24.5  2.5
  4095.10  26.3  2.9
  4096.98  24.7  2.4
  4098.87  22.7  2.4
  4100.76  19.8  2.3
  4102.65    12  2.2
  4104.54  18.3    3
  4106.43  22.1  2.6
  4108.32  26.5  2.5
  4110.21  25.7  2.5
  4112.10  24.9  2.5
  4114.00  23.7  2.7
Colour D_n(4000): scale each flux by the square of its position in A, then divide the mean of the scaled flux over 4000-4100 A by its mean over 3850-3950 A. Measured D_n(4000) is 1.25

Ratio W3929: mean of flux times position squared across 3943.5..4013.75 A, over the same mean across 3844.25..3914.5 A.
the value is 1.05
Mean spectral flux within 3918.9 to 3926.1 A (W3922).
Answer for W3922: 24.6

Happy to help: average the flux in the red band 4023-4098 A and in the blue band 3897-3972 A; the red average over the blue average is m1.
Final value 1.21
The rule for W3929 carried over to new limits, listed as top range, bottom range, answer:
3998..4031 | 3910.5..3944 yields 1.32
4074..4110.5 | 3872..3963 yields 1.14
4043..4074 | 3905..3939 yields 1.36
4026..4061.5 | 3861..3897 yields 1.30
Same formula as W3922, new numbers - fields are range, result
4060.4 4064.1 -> 27.4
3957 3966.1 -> 21.8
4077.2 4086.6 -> 23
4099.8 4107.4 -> 18.1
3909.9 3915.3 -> 26.2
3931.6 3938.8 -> 13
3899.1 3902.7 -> 24.6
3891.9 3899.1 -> 21.4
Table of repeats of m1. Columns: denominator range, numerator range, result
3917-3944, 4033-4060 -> 1.44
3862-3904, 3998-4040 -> 1.14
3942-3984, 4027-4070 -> 1.24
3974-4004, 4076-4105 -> 0.91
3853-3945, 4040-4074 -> 1.22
